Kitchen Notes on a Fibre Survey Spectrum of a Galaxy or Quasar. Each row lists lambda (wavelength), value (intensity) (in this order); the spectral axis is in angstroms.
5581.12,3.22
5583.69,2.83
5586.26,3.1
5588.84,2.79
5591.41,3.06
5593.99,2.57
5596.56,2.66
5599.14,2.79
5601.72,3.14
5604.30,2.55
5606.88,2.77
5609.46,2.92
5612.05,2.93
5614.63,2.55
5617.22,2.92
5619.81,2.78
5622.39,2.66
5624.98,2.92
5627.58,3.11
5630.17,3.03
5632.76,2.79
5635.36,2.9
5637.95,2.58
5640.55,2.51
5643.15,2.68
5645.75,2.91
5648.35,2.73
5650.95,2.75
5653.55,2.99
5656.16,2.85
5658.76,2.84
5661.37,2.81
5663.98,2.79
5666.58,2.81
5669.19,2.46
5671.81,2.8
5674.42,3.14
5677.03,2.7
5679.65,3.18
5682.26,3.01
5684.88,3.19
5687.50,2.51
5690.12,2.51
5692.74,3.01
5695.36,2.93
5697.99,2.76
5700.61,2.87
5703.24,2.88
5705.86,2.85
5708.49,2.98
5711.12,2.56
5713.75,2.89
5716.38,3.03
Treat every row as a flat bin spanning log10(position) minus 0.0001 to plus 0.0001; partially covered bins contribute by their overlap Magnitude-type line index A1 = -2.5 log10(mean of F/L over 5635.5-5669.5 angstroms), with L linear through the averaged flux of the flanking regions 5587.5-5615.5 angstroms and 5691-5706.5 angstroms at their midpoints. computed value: 0.03 mag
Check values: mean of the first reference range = 2.8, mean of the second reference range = 2.88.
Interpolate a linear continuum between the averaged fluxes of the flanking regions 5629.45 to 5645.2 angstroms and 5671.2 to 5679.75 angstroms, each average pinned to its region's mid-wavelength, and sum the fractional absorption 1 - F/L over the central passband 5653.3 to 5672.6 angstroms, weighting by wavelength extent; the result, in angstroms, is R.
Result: 0.6 angstroms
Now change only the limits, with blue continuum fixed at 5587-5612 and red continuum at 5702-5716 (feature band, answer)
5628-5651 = 0.4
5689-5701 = 0.1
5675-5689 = -0.4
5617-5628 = -0.1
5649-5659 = -0.1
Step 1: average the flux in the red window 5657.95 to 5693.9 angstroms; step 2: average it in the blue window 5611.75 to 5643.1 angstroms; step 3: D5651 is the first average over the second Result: 1.01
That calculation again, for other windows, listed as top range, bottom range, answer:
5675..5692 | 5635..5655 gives 1.04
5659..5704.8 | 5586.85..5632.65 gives 1.00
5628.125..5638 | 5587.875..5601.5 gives 1.03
